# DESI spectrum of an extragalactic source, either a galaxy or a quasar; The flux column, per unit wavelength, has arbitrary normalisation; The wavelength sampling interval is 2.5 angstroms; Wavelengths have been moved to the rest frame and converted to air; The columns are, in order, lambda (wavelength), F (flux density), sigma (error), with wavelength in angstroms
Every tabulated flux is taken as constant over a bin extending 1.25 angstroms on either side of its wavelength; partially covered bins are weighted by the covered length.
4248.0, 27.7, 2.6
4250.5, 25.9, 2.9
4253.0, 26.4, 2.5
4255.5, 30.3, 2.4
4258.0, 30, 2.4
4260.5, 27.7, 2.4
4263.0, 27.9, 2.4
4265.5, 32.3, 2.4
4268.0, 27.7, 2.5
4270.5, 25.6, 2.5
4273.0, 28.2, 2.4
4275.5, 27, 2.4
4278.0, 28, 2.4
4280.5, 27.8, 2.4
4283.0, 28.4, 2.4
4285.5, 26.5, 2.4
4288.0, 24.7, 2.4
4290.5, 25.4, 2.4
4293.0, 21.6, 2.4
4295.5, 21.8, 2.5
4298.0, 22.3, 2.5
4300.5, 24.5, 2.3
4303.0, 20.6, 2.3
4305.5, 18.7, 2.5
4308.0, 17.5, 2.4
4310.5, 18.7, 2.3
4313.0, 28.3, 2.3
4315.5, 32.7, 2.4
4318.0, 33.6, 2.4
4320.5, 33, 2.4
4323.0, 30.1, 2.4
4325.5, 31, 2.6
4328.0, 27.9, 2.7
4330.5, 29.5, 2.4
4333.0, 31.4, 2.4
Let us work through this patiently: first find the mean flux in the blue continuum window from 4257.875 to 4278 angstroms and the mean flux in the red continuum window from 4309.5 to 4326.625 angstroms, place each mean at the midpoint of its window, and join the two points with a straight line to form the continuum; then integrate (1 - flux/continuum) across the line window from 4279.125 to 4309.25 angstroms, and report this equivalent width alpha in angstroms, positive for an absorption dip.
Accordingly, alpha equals 5.9 angstroms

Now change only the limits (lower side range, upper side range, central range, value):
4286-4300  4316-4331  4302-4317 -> 2.6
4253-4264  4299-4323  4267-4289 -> 0.3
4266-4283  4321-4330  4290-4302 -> 2.4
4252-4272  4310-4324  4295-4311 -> 4.8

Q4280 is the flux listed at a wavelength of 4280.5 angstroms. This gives 27.8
